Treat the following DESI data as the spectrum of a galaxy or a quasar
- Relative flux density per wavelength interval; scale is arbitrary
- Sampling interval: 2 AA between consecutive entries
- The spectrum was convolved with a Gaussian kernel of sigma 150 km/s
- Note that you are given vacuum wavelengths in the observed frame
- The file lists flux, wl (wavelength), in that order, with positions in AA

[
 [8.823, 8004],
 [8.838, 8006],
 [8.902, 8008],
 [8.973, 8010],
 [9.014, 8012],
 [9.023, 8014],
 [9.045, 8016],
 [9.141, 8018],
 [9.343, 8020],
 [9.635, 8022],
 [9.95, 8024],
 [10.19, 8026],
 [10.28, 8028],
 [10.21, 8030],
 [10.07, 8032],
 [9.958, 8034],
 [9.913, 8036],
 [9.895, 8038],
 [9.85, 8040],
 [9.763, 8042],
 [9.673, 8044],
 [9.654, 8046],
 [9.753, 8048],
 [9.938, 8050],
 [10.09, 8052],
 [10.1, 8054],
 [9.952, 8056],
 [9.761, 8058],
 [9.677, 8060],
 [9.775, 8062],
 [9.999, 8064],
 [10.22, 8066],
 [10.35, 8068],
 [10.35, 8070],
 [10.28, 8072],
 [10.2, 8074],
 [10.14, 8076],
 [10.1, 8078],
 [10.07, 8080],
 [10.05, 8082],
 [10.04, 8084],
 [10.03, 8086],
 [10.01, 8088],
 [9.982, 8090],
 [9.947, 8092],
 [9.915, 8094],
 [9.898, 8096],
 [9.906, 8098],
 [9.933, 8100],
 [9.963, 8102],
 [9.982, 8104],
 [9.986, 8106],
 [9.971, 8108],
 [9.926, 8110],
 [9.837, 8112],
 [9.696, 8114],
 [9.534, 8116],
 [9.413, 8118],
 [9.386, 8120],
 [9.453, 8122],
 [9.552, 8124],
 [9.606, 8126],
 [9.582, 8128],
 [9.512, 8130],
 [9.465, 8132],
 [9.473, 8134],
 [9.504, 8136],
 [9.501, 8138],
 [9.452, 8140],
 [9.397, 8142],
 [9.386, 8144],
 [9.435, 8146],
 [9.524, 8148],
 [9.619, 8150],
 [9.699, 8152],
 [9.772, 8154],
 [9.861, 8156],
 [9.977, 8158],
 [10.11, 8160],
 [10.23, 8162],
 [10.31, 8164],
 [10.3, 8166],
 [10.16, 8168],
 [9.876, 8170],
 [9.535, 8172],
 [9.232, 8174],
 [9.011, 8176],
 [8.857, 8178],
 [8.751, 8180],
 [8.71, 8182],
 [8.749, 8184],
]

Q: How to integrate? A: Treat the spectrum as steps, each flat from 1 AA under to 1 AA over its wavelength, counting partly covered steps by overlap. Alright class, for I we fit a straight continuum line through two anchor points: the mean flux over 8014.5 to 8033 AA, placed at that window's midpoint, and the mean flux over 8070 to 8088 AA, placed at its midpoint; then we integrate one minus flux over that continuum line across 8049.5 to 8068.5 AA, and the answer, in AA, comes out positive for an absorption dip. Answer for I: 0.0 AA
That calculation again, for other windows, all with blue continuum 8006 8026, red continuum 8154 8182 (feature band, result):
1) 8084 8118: -1.5 AA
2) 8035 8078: -2.8 AA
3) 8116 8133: 0.1 AA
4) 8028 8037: -0.7 AA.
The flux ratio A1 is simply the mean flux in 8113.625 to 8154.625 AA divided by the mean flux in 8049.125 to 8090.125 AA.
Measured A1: 0.95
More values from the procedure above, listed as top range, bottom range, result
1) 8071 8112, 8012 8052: 1.03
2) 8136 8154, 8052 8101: 0.95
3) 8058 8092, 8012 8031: 1.05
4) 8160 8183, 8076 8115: 0.96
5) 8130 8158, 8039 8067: 0.97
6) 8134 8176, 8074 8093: 0.97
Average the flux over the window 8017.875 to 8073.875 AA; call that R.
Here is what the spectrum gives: 9.94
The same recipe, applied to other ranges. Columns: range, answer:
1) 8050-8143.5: 9.85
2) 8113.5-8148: 9.49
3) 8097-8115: 9.91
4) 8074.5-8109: 10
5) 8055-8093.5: 10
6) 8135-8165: 9.72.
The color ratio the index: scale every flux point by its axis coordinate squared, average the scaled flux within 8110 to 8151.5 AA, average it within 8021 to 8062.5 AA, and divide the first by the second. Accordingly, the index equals 0.98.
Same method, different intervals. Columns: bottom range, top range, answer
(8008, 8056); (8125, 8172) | 1.03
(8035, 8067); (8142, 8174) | 1.02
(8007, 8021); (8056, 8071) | 1.12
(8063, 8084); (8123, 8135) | 0.95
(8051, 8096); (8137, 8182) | 0.98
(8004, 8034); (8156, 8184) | 1.05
